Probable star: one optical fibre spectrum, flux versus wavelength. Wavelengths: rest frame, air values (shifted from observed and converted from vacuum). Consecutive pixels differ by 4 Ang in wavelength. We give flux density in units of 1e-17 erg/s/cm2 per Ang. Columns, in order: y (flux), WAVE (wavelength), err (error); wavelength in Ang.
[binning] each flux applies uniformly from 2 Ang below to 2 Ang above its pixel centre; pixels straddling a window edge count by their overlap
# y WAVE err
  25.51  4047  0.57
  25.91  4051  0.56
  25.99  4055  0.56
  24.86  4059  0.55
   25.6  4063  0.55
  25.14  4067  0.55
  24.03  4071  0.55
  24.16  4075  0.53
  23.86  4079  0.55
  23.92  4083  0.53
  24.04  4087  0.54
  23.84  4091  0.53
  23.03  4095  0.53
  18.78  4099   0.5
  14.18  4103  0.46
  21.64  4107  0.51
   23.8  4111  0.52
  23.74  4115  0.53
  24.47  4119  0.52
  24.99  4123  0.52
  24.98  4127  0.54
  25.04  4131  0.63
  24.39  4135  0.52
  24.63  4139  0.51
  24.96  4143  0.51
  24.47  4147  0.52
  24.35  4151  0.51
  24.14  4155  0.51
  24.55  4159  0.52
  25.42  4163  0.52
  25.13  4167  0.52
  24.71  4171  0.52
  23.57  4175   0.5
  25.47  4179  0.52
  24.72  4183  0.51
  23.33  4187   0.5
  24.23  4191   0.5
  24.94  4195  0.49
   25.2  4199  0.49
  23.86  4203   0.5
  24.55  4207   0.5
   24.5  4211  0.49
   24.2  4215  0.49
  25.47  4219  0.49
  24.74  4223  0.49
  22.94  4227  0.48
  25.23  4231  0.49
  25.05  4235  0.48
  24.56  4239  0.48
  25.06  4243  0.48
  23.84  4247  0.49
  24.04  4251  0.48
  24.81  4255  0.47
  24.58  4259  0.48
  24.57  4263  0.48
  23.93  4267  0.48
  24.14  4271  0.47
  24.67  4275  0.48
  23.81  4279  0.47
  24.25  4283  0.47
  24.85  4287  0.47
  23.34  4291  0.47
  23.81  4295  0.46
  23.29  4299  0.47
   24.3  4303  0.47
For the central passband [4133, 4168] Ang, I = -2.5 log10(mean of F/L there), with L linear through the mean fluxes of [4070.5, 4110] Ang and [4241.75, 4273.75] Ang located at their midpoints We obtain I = -0.08 mag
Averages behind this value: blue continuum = 22.1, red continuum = 24.4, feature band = 24.7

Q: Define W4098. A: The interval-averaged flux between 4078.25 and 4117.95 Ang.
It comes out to 22.1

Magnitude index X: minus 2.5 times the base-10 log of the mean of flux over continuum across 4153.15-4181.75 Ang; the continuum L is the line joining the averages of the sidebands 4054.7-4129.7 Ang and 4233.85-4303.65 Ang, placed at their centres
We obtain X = -0.04 mag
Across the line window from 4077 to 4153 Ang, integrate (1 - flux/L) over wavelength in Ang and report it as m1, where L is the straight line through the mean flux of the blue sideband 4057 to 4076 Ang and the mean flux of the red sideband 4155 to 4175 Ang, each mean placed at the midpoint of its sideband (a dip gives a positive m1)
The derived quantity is 4.4 Ang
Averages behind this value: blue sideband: 24.8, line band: 23.3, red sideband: 24.7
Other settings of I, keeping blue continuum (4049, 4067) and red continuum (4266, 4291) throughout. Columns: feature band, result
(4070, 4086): 0.06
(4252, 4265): -0.01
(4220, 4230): 0.02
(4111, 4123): 0.04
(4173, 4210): 0.01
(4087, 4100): 0.13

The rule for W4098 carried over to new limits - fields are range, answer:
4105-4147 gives 24.3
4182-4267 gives 24.5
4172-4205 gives 24.4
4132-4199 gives 24.6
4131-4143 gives 24.7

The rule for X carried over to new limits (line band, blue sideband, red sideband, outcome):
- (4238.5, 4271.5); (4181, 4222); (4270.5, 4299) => -0.008 mag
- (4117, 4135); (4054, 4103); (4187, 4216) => -0.043 mag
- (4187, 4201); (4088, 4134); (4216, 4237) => -0.022 mag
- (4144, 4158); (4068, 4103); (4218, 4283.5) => -0.044 mag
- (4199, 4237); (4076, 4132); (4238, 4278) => -0.024 mag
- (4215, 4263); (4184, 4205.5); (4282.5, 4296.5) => -0.016 mag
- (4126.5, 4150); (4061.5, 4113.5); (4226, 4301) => -0.069 mag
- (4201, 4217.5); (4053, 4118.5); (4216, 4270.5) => -0.004 mag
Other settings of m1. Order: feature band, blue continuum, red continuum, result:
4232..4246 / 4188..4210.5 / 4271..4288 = -0.2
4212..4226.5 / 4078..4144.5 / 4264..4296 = -0.5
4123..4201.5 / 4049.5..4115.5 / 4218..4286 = -2.7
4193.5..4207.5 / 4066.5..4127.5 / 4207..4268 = -0.3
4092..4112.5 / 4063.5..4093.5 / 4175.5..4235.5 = 3.3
